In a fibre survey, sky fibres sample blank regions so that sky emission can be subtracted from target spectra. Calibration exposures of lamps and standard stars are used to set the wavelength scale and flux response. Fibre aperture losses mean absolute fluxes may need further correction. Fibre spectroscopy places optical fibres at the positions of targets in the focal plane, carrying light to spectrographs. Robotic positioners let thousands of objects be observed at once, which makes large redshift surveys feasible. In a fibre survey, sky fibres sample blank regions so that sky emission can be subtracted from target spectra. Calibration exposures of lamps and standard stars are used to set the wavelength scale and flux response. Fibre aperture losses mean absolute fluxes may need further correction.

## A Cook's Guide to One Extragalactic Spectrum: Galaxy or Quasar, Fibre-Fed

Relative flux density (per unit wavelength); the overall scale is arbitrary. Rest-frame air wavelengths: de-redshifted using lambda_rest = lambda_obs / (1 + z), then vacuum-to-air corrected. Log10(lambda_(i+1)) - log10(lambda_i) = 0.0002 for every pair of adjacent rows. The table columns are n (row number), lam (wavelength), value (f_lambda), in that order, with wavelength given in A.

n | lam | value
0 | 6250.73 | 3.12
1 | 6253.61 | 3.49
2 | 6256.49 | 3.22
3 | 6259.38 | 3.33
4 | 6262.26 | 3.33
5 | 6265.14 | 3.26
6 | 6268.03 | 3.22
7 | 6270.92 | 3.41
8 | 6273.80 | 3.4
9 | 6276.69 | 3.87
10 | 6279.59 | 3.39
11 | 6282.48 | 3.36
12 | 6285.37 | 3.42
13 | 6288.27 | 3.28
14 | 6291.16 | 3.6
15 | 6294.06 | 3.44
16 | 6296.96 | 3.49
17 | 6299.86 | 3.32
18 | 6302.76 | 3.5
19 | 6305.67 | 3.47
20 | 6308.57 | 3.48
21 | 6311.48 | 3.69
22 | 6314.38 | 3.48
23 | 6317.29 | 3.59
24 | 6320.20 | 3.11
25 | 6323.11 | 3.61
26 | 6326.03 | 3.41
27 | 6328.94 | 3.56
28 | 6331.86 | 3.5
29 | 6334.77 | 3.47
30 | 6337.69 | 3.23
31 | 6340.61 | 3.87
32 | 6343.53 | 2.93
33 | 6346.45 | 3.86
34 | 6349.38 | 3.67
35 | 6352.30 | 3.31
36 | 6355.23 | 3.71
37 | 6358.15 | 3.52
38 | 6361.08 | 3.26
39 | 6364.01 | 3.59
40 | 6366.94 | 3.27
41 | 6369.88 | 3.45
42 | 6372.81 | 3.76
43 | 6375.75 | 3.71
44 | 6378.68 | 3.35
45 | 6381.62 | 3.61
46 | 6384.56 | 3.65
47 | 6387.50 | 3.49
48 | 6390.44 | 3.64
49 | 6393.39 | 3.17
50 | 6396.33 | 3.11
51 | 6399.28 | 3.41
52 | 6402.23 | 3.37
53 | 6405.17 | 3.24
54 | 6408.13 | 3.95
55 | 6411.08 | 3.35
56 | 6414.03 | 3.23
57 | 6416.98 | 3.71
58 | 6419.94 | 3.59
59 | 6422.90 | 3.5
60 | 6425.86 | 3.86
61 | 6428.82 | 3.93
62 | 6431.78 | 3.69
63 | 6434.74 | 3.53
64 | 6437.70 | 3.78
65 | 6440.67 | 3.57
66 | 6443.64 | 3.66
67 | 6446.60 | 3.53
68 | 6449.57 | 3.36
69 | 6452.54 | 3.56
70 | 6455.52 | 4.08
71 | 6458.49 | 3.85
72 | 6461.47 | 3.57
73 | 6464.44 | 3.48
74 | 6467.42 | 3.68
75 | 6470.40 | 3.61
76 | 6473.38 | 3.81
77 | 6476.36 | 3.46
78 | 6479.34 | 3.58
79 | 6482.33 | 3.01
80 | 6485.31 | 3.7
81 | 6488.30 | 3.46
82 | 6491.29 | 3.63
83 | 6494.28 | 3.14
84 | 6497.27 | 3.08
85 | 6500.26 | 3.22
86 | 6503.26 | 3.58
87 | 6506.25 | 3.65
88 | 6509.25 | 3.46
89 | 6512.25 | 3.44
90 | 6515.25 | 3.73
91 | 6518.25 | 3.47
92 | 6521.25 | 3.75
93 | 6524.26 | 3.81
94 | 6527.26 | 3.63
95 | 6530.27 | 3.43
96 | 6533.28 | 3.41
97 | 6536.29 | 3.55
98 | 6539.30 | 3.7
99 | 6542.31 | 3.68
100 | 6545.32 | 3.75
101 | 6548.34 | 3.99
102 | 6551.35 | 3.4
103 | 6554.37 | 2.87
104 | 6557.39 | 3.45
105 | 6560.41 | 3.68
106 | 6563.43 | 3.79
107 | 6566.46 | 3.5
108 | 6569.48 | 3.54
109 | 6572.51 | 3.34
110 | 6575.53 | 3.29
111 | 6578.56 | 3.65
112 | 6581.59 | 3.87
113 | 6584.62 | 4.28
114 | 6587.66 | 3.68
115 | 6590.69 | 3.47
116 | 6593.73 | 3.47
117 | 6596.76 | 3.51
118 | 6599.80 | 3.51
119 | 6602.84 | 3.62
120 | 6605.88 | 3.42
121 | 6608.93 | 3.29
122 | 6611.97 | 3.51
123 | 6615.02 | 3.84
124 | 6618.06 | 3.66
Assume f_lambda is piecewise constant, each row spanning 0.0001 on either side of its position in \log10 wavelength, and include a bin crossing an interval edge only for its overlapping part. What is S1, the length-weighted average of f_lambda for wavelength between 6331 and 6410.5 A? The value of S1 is 3.48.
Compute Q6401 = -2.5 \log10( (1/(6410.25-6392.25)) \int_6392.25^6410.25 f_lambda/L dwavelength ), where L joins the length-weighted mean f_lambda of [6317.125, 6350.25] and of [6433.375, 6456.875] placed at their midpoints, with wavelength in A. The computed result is 0.06 mag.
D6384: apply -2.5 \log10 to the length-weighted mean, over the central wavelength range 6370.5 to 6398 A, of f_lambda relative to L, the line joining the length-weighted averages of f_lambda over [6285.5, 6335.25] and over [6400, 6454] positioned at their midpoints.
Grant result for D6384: 0.01 mag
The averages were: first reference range 3.47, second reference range 3.58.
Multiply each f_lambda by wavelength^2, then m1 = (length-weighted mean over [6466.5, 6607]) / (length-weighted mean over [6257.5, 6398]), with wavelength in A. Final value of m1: 1.09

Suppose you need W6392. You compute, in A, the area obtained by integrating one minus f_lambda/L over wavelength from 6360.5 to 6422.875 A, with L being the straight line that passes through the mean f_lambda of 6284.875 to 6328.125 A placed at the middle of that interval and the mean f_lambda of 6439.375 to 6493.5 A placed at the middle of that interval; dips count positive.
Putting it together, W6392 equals 0.9 A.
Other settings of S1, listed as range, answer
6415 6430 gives 3.7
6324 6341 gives 3.49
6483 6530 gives 3.51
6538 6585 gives 3.6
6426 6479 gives 3.66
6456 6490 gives 3.58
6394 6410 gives 3.4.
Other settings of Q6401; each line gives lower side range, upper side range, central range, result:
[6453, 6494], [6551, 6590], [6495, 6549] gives 0.01 mag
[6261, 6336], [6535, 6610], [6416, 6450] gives -0.04 mag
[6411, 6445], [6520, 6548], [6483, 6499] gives 0.08 mag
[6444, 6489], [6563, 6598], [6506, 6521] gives 0.01 mag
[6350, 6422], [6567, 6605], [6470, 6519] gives 0.02 mag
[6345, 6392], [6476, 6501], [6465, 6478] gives -0.07 mag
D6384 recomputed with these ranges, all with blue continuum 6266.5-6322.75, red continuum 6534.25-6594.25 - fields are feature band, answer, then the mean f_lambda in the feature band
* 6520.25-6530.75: -0.03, 3.67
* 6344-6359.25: -0.03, 3.57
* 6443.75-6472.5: -0.03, 3.64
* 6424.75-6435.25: -0.07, 3.77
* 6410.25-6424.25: 0.01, 3.48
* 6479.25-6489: 0.04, 3.41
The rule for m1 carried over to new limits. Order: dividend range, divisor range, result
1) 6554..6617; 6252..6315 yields 1.14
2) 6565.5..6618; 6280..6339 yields 1.13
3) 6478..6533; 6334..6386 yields 1.04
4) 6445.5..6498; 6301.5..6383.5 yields 1.05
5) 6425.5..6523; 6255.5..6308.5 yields 1.11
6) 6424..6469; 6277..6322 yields 1.11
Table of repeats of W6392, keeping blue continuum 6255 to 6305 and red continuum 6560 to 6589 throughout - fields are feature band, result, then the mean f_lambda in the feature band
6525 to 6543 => 0.27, 3.57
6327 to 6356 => -0.40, 3.5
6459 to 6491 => 0.22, 3.55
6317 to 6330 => 0.00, 3.44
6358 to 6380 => -0.04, 3.49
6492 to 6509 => 1.13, 3.36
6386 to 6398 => 0.50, 3.35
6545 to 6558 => 0.60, 3.47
